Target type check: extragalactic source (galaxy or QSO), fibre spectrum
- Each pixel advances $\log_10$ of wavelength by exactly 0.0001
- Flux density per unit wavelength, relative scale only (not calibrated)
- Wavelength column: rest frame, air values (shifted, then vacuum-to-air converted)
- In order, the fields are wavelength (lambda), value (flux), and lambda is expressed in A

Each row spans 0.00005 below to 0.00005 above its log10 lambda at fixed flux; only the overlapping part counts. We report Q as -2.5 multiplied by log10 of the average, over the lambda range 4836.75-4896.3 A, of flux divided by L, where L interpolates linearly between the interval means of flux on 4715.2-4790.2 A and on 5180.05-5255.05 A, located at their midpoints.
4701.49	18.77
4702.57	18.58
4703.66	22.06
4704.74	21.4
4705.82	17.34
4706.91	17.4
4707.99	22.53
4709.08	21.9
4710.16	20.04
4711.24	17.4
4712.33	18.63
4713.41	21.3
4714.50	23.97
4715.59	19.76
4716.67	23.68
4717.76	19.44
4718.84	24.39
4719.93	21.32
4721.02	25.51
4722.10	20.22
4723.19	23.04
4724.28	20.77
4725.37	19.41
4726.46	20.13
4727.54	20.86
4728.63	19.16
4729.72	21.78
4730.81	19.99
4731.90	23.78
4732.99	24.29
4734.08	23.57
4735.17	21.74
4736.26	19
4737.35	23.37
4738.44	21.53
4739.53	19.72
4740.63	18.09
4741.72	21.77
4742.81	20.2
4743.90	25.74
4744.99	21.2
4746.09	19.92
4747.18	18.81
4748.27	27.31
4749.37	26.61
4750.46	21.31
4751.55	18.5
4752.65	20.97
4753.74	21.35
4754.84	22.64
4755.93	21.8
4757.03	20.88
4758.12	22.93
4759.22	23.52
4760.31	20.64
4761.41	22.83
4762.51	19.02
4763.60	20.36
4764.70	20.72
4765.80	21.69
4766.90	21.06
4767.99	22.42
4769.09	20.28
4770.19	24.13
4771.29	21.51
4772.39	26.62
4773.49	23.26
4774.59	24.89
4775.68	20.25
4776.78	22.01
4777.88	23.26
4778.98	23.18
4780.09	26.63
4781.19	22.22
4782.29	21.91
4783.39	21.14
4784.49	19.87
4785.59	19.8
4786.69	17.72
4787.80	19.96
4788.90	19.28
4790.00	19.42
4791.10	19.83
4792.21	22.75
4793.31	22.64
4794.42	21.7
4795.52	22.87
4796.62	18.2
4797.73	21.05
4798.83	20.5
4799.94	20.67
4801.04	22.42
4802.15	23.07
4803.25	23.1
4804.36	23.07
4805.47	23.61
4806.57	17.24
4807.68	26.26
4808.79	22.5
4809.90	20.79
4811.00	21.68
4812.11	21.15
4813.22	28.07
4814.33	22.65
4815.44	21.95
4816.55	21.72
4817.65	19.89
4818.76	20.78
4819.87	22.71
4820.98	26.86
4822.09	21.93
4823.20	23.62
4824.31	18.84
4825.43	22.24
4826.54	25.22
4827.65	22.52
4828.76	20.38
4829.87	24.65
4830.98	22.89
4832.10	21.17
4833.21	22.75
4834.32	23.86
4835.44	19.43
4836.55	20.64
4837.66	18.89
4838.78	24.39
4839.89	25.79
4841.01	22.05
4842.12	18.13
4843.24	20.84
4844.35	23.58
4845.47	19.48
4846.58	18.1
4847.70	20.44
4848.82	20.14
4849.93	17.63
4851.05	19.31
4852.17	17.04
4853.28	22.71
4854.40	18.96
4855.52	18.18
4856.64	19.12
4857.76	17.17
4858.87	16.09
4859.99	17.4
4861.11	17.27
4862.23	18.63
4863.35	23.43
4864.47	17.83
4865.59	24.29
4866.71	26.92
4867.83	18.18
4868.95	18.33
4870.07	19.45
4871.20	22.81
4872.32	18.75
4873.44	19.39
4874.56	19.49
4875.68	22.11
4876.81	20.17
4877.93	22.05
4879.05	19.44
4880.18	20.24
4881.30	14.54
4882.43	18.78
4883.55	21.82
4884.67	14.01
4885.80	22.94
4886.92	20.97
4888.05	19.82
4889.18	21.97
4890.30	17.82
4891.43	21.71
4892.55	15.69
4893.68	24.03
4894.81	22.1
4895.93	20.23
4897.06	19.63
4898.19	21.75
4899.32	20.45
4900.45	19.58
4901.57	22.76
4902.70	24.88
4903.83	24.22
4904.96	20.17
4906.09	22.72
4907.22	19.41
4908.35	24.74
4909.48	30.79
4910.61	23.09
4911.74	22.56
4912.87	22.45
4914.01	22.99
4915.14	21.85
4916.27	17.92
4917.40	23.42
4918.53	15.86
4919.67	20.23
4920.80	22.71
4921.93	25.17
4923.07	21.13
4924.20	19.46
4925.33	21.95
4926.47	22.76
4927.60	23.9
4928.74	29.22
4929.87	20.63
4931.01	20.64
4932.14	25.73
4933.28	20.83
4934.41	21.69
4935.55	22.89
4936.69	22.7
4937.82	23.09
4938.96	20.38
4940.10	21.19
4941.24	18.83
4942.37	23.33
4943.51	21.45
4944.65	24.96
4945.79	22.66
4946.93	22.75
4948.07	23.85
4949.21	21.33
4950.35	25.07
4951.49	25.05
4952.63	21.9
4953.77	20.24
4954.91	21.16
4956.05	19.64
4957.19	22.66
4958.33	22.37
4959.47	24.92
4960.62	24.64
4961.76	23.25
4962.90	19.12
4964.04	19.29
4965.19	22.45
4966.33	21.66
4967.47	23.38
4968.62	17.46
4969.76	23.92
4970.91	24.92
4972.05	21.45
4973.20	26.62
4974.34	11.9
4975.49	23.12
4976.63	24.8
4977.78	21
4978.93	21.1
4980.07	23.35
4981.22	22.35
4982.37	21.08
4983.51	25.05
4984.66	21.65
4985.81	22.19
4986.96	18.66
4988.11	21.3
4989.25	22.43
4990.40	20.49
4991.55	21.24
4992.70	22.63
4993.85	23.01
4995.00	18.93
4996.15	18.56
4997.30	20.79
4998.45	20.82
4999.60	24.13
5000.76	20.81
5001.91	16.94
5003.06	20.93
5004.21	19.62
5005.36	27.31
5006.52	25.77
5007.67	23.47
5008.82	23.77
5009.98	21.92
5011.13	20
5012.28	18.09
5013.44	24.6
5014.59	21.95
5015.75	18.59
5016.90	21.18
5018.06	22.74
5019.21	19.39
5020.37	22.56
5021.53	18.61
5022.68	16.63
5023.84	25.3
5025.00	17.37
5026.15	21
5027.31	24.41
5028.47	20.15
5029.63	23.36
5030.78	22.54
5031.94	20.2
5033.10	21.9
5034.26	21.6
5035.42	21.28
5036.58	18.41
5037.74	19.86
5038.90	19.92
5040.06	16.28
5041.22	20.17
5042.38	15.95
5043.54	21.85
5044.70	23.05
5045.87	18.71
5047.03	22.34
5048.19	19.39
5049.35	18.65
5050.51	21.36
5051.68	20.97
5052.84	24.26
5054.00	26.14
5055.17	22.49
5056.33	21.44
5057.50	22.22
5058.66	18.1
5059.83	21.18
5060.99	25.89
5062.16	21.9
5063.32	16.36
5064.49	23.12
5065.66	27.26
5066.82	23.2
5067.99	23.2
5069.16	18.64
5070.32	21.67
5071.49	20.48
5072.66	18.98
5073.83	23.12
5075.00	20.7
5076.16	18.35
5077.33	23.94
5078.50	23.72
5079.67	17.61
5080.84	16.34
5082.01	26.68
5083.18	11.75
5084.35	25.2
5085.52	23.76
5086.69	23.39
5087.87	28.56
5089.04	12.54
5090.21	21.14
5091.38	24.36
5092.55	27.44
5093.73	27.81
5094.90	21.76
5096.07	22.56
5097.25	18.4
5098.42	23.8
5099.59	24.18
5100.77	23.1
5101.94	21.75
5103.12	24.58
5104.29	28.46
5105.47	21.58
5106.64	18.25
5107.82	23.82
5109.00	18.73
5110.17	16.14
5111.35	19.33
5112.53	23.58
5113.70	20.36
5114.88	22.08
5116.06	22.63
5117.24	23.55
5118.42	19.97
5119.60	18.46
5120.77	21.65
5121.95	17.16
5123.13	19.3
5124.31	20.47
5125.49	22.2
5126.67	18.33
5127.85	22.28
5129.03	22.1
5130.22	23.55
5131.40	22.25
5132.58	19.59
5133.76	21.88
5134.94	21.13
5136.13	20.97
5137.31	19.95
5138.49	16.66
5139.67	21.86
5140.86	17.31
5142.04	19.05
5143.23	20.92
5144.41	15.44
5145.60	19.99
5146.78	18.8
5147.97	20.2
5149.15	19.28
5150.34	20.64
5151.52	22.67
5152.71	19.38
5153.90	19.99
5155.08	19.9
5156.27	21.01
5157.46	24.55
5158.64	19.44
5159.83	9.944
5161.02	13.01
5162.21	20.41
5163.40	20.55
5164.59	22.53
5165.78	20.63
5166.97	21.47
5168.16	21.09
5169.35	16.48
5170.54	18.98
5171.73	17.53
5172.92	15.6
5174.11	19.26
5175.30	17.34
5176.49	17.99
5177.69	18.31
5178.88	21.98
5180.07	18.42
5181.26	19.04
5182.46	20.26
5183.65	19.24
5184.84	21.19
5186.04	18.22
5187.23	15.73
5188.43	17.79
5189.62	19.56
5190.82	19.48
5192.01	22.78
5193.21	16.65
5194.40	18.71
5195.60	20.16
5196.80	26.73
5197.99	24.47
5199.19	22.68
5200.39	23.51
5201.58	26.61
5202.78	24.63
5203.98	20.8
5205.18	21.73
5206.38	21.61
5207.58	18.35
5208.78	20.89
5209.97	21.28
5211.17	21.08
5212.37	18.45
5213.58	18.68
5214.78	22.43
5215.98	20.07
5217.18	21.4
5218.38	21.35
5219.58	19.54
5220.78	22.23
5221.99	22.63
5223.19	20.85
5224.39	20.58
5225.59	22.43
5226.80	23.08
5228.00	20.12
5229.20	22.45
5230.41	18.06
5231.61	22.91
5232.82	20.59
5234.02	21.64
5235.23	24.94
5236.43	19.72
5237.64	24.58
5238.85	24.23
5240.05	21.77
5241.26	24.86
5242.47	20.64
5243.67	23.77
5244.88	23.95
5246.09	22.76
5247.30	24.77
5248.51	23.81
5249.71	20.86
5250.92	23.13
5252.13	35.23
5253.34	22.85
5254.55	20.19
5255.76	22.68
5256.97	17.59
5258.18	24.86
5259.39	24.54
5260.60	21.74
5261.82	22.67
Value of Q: 0.09 mag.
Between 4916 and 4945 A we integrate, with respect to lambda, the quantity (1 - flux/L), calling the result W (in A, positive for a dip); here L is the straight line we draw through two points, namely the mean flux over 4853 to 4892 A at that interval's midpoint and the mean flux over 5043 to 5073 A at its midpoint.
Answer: -2.36 A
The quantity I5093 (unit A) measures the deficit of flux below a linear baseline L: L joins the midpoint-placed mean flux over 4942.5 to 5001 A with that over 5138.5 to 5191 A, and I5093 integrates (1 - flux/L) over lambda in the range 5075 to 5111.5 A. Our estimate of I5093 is -3.2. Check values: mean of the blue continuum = 22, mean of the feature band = 21.9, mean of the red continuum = 19.1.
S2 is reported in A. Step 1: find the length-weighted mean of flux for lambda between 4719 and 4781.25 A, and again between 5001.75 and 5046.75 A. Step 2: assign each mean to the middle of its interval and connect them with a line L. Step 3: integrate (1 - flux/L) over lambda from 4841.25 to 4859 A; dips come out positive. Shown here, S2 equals 1.9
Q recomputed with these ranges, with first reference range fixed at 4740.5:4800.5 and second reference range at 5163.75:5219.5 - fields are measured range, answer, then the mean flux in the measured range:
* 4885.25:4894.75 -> 0.03 mag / 20.7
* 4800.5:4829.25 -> -0.05 mag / 22.5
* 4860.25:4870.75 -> 0.05 mag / 20.4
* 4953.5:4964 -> -0.04 mag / 21.9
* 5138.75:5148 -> 0.08 mag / 19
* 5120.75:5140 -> -0.01 mag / 20.6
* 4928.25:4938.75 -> -0.09 mag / 22.9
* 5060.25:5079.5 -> -0.06 mag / 21.8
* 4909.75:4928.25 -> -0.04 mag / 21.9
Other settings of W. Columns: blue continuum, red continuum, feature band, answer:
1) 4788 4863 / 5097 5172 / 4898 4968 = -4.70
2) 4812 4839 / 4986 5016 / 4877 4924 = 1.71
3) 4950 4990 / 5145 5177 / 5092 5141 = -3.96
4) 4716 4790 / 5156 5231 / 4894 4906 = -0.25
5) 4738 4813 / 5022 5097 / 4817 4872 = 1.99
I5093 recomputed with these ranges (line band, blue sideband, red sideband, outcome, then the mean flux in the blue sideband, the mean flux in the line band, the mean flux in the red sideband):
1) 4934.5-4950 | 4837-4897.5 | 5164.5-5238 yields -1.65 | 20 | 22.3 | 20.6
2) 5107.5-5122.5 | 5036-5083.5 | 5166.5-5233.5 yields 0.16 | 20.9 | 20.5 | 20.5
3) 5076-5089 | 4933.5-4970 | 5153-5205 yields -0.40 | 22.1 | 21.5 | 19.9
